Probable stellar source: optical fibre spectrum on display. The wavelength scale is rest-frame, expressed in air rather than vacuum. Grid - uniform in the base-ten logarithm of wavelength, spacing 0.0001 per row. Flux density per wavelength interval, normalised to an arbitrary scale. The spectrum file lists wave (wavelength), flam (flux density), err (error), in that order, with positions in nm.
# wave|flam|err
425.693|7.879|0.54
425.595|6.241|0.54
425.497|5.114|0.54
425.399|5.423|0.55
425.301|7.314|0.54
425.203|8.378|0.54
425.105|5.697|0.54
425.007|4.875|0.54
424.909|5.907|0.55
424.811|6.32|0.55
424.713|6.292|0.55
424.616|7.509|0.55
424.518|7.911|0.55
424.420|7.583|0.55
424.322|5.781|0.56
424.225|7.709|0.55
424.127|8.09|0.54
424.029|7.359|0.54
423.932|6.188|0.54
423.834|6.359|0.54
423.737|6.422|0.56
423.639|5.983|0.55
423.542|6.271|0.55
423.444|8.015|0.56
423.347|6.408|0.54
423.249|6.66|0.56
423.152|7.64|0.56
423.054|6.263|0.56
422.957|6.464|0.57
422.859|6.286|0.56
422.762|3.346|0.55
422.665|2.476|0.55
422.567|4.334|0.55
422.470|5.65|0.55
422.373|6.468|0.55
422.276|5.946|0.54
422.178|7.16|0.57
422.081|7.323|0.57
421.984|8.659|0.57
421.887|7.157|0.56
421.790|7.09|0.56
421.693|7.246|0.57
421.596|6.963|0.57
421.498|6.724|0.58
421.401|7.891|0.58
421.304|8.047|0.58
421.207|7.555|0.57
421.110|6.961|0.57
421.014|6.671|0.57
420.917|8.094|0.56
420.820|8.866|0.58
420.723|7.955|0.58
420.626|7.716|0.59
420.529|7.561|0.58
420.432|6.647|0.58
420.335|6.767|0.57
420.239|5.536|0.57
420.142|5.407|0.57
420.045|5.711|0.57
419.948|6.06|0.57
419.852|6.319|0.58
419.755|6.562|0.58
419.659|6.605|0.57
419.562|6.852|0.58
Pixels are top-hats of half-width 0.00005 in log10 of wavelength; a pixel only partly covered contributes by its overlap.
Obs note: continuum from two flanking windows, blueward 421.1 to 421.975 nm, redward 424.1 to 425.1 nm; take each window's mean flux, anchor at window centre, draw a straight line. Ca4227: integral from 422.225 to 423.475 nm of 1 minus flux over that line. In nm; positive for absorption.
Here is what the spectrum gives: 0.22 nm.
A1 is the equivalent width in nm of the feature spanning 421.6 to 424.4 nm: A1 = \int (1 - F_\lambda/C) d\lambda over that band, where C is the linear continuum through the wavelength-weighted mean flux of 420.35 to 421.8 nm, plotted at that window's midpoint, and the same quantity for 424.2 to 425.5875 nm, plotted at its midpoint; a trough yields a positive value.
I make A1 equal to 0.20 nm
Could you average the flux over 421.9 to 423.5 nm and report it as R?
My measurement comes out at 6.21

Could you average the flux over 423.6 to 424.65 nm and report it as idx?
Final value 6.99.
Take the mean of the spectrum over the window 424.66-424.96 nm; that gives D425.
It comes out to 6.19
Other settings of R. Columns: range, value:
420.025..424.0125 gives 6.67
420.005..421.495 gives 7.16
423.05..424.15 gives 6.8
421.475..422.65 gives 6.6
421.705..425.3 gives 6.52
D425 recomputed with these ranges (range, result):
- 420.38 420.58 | 7.09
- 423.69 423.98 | 6.33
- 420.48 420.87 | 8.01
